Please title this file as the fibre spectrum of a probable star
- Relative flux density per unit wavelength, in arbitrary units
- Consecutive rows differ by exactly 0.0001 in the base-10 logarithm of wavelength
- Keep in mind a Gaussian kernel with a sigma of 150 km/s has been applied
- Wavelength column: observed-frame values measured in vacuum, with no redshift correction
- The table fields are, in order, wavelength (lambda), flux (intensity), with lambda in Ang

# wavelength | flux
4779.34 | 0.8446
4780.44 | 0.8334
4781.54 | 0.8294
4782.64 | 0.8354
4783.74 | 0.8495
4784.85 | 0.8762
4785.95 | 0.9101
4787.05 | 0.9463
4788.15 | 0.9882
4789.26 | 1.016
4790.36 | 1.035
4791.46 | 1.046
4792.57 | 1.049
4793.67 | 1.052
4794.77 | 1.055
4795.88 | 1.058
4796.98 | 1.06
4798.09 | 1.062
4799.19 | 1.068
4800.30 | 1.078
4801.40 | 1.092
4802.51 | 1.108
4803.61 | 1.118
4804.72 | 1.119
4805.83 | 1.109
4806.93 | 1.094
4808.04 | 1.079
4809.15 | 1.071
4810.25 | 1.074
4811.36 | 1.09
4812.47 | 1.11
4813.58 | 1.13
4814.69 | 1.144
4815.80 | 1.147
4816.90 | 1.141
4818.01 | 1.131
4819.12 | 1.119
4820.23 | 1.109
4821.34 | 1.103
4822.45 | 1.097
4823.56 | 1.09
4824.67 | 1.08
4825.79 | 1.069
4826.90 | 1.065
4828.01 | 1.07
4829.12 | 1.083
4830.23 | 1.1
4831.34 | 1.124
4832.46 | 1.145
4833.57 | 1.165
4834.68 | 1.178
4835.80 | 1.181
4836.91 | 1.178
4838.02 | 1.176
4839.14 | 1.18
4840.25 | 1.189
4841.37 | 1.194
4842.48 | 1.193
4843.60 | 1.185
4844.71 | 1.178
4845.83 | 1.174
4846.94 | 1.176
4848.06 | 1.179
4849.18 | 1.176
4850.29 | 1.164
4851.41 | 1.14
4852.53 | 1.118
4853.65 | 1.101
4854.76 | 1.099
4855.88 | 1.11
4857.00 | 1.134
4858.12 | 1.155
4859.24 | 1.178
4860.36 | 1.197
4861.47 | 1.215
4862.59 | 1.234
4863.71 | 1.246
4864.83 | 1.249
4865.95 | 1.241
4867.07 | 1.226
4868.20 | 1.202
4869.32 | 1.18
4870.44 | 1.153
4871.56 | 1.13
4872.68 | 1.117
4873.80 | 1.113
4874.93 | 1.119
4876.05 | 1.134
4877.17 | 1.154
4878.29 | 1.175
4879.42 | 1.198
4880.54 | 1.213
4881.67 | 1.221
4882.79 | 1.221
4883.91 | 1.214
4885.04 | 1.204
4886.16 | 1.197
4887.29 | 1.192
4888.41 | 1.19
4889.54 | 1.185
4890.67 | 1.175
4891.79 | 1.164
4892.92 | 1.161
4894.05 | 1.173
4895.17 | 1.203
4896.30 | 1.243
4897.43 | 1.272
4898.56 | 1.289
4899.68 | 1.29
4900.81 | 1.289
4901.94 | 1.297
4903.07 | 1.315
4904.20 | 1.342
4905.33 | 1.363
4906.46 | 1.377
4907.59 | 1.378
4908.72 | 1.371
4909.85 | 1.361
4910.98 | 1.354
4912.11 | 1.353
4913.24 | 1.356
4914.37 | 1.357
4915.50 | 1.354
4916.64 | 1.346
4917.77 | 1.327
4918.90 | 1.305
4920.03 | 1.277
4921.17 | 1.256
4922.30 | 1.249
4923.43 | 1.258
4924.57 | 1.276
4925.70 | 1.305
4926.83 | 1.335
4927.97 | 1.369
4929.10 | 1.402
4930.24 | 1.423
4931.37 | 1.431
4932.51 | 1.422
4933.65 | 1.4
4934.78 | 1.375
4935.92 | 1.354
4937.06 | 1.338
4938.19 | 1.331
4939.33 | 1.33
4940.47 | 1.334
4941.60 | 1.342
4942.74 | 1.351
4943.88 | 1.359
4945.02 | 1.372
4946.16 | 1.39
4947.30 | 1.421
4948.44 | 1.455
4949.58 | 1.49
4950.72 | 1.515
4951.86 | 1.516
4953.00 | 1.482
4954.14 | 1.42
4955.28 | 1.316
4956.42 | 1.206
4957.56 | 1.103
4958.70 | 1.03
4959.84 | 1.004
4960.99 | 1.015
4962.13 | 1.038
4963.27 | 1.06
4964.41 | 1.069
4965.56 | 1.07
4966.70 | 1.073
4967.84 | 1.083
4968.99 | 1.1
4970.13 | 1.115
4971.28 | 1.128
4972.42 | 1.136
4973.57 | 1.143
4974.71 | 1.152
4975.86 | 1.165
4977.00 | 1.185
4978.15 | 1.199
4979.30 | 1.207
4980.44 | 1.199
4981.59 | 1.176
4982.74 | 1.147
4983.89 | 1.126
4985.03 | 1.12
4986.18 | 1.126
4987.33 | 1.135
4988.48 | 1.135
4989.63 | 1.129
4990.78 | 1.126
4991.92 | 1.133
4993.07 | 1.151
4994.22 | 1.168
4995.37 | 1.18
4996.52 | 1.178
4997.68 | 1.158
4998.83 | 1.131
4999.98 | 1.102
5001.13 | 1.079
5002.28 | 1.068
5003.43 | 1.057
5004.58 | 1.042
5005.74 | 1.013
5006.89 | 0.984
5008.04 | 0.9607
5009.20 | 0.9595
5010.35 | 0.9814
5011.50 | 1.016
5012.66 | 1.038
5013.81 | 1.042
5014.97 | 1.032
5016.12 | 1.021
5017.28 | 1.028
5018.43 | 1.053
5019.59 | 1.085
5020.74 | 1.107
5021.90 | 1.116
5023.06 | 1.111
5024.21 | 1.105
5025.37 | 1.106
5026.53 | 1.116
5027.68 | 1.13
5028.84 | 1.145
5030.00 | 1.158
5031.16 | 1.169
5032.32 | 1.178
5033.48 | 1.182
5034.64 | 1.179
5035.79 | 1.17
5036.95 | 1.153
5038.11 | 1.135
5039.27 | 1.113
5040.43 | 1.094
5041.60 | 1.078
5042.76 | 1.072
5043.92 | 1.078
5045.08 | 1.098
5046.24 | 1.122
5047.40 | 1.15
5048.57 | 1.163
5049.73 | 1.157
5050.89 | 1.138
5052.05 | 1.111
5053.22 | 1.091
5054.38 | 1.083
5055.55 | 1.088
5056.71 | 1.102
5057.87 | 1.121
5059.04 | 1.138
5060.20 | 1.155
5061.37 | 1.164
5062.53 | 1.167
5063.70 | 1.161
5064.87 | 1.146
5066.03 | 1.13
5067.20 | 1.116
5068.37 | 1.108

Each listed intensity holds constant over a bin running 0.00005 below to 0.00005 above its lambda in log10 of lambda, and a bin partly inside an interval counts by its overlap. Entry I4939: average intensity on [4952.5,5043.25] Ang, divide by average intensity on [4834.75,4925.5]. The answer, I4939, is 0.91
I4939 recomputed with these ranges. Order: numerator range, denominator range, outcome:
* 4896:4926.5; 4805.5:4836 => 1.19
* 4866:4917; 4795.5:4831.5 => 1.13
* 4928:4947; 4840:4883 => 1.17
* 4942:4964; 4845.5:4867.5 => 1.10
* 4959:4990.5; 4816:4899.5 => 0.96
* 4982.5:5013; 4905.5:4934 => 0.81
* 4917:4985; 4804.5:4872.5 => 1.10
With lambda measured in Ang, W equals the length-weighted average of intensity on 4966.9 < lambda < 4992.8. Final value 1.14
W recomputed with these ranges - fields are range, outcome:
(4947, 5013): 1.15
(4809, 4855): 1.13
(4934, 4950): 1.37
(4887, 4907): 1.25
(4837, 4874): 1.17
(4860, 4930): 1.25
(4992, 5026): 1.07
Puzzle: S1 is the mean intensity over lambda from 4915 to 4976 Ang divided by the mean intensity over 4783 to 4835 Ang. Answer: 1.2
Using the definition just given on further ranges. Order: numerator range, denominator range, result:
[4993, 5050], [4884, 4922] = 0.86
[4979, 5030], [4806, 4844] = 0.97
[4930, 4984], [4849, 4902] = 1.05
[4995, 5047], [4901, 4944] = 0.81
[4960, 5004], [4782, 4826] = 1.06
